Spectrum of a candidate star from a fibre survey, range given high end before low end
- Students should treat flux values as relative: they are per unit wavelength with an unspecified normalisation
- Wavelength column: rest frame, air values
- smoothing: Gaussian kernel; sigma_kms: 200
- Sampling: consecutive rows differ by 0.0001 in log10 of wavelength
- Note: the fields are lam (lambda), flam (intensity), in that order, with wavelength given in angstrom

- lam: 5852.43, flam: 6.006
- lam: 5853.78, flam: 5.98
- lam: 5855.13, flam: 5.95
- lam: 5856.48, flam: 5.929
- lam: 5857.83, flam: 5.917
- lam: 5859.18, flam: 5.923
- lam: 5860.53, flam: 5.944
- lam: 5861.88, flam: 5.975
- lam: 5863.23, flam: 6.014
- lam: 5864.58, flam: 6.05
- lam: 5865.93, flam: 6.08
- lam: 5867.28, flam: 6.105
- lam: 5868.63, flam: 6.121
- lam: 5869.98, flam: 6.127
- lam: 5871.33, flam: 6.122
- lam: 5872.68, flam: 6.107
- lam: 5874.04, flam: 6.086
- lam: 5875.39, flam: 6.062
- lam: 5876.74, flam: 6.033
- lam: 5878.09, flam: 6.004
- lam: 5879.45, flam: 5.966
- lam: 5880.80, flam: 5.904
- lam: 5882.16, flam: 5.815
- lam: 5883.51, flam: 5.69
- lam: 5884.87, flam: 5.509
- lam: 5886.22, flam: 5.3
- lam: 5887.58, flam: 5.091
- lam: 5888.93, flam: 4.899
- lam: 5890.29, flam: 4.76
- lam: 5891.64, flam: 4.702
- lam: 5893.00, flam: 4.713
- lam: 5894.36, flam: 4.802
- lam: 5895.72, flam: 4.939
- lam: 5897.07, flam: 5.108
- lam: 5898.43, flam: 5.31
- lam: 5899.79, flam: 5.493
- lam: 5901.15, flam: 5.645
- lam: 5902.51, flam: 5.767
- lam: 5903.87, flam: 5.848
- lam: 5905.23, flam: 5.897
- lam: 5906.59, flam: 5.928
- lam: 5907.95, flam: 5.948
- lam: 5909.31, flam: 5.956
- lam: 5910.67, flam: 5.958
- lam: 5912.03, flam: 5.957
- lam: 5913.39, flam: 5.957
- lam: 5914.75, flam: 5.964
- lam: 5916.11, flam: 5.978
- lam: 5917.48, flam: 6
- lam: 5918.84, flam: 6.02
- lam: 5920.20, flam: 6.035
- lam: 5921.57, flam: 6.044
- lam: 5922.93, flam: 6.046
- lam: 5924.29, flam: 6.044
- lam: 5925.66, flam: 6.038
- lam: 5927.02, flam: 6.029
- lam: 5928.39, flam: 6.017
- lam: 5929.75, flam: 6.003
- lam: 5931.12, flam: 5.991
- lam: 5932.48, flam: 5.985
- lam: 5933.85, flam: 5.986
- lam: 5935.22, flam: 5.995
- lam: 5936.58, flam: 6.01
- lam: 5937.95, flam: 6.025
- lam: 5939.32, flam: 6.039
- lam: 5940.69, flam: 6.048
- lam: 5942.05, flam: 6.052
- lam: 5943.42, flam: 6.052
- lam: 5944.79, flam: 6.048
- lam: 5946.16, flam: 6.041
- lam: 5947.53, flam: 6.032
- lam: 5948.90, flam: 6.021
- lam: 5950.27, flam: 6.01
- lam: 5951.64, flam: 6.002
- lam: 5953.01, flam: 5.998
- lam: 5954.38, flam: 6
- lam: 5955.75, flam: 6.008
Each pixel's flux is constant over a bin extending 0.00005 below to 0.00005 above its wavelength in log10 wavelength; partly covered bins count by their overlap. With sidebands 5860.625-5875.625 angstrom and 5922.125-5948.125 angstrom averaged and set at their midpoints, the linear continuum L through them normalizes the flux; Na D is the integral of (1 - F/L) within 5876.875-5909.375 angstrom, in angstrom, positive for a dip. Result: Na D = 3.2 angstrom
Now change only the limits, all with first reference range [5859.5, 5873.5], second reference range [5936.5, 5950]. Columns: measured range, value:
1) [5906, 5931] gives 0.20 angstrom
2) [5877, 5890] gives 1.05 angstrom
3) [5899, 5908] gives 0.41 angstrom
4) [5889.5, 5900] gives 1.90 angstrom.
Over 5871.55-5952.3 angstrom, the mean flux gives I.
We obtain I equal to 5.79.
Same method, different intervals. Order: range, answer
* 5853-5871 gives 6.01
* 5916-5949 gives 6.02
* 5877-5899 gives 5.3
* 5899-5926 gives 5.92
